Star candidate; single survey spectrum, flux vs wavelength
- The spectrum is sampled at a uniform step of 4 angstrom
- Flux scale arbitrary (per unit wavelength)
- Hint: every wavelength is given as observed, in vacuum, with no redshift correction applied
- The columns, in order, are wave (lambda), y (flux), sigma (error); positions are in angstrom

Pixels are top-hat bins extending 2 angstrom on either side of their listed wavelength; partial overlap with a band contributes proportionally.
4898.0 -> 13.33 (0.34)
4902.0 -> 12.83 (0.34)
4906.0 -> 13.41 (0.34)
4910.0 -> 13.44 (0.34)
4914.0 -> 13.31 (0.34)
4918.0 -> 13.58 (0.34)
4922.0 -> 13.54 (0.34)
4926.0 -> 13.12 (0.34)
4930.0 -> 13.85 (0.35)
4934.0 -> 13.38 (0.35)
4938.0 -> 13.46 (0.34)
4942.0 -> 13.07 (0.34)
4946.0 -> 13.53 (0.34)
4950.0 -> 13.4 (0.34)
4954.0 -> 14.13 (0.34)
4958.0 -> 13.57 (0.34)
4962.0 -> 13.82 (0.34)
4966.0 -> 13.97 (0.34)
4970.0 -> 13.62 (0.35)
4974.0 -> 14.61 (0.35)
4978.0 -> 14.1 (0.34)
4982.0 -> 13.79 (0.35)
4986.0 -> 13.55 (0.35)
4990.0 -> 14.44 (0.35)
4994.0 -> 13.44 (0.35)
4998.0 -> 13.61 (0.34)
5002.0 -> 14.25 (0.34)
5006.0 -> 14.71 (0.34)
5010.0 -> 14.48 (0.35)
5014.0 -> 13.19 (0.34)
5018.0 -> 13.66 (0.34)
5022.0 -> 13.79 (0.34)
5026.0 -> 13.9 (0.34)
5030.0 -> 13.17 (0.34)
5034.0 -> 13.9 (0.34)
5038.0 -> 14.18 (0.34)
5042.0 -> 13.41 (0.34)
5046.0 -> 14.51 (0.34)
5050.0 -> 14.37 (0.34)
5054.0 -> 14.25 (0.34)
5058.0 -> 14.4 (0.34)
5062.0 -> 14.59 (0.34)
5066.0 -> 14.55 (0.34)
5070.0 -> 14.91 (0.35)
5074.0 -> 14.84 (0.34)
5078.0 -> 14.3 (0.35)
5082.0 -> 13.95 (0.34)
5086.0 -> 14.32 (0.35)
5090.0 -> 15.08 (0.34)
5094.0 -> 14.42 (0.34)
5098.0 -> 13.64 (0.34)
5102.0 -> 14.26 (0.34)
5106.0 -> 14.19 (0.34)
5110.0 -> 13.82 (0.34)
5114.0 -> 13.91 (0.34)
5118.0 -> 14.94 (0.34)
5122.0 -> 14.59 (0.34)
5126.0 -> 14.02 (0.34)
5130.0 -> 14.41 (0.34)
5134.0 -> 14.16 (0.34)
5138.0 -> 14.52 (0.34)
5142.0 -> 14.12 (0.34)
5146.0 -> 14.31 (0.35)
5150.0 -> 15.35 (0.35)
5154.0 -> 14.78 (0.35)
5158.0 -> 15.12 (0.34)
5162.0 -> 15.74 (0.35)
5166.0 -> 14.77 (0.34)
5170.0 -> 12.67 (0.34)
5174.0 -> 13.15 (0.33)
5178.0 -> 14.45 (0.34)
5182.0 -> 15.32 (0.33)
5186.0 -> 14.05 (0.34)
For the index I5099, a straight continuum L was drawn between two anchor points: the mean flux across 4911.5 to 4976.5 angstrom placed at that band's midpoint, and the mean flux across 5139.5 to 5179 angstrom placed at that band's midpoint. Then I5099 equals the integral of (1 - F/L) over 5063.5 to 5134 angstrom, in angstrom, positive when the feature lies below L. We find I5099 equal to -0.7 angstrom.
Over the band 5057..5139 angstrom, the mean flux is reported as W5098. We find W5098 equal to 14.4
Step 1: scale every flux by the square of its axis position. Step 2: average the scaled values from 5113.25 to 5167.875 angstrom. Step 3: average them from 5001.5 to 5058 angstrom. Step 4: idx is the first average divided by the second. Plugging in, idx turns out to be 1.1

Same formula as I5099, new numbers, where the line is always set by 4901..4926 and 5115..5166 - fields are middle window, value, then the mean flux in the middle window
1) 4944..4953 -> 0.0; 13.5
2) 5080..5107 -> 0.2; 14.3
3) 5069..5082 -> -0.2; 14.6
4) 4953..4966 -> -0.2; 13.8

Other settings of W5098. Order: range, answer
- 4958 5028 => 13.9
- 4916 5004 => 13.7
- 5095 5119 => 14.1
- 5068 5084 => 14.5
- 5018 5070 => 14.1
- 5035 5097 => 14.4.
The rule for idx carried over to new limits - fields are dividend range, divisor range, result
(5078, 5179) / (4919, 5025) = 1.11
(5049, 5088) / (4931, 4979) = 1.10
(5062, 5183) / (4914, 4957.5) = 1.15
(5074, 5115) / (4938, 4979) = 1.09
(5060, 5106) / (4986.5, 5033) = 1.07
